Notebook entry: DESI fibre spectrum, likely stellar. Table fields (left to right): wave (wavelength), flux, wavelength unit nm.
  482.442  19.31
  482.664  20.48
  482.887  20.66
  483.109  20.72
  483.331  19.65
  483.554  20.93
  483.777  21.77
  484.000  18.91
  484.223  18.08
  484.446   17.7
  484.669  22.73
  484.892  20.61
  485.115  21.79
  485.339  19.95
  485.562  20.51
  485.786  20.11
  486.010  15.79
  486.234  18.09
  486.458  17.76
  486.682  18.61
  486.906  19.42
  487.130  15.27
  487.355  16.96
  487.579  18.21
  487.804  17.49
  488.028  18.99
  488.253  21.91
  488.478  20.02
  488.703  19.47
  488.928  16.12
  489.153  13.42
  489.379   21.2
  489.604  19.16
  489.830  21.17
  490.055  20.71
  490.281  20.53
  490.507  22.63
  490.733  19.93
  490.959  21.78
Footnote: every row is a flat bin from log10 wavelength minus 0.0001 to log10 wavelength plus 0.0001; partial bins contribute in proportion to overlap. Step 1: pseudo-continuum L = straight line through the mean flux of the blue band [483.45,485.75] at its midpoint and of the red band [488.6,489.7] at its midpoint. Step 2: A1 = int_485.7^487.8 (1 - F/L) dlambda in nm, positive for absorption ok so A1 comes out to 0.151 nm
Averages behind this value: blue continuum 20.3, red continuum 17.8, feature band 17.8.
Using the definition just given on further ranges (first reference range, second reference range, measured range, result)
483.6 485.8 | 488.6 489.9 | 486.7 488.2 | 0.089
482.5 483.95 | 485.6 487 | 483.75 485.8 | -0.074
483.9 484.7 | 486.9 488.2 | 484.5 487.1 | -0.132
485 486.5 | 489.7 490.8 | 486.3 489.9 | 0.310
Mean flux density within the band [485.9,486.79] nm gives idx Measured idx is 17.6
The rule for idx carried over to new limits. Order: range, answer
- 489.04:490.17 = 19.1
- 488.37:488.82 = 19.7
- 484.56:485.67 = 21.1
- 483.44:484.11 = 20.5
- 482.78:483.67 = 20.5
